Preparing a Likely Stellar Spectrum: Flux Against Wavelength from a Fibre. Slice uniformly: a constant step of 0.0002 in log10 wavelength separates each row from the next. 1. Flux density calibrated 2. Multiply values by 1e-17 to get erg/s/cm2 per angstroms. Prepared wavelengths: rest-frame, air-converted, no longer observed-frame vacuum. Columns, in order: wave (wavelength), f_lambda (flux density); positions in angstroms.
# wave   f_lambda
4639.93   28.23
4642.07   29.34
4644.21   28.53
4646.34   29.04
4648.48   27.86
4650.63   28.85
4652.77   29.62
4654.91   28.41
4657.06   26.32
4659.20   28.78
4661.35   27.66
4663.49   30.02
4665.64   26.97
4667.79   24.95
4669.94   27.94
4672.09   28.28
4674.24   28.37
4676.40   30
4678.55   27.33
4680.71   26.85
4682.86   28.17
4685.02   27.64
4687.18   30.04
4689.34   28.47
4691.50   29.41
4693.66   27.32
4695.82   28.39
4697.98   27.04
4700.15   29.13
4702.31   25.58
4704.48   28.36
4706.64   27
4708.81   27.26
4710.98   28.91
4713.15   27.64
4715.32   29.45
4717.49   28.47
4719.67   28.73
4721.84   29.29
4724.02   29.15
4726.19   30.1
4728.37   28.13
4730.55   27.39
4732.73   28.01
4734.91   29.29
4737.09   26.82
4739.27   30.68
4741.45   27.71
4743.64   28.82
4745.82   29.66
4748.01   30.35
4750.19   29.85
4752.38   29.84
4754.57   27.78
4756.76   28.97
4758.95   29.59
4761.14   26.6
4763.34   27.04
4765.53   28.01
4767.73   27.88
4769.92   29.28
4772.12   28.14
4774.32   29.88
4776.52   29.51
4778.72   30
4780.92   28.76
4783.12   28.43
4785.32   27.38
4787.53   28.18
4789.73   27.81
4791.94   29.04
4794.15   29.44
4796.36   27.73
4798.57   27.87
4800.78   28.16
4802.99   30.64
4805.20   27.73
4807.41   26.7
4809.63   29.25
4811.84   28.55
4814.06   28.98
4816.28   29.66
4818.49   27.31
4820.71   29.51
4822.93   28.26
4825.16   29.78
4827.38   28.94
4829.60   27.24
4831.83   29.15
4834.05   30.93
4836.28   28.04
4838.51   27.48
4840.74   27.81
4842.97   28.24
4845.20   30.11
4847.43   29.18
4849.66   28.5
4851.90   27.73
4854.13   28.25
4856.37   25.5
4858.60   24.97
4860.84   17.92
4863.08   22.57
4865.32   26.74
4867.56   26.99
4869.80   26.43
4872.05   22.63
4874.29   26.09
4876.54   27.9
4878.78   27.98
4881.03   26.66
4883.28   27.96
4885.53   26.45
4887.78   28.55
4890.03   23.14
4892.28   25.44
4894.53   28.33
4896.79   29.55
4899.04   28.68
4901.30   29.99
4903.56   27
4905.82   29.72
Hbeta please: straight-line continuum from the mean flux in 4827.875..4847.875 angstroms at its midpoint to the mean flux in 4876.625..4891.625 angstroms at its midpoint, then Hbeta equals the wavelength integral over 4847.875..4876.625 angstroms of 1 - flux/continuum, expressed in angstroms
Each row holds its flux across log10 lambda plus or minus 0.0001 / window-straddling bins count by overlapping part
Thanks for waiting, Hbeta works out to 2.2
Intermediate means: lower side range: 28.7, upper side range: 26.8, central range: 25.6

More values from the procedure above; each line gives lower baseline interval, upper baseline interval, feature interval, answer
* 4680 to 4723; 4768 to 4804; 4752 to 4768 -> 0.23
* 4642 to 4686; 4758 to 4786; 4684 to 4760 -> -0.68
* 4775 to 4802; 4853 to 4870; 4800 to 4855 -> -4.34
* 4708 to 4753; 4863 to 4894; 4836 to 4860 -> -0.78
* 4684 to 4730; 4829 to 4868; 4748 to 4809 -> -1.90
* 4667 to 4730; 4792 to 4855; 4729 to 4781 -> -0.64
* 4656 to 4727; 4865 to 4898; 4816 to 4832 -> -0.88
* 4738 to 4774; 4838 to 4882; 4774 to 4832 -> -1.90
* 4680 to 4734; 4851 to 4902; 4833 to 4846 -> -0.96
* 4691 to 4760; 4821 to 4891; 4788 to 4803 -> -0.40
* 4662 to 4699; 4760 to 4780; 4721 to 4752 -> -0.69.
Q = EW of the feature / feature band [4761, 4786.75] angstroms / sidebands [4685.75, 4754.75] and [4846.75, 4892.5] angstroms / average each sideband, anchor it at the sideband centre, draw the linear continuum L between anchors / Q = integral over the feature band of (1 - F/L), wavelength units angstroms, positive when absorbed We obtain -0.7 angstroms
